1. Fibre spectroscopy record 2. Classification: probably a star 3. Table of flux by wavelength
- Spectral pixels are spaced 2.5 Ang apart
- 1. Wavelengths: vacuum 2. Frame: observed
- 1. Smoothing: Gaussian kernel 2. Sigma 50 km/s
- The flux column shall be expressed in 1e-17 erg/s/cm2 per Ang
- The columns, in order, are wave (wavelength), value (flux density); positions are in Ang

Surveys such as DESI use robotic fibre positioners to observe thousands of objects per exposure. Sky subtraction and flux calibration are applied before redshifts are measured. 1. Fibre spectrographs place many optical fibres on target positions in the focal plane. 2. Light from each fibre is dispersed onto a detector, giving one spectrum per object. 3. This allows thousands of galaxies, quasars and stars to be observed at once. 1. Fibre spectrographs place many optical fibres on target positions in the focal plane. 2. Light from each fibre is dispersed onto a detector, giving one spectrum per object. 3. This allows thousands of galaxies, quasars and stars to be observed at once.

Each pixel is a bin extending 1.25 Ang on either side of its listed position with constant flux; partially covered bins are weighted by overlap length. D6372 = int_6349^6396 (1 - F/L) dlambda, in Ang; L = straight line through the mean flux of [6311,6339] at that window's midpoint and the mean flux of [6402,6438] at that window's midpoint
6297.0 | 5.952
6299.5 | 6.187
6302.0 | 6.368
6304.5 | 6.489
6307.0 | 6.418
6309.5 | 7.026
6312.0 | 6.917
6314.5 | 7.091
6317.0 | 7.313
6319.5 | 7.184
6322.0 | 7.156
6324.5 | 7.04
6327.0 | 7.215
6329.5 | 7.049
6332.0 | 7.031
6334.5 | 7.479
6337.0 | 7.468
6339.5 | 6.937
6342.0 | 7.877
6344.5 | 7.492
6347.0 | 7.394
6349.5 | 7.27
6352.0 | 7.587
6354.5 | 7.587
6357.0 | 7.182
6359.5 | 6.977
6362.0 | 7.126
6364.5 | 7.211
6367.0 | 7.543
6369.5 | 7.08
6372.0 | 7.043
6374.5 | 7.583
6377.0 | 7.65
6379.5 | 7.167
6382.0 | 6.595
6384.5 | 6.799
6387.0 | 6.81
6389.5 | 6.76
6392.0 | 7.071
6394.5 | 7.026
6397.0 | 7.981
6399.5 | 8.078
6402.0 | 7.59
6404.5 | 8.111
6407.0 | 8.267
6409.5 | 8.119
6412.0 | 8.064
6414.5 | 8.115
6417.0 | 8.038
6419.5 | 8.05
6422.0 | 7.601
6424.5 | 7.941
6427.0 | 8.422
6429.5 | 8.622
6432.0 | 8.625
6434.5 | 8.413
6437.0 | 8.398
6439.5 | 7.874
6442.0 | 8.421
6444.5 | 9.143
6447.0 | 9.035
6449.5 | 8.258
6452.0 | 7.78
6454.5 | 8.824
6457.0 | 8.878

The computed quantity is 3.09 Ang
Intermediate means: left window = 7.17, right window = 8.18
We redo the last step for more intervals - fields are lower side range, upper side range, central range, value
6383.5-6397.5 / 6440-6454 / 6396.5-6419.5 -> -1.7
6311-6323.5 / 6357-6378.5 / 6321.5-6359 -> -0.6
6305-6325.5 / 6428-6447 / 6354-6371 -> 0.8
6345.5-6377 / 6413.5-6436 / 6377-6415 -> 1.5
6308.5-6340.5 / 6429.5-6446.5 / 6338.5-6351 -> 0.0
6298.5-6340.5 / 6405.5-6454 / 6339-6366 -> 0.1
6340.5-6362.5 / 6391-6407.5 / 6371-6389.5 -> 1.3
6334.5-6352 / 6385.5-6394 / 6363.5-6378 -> -0.5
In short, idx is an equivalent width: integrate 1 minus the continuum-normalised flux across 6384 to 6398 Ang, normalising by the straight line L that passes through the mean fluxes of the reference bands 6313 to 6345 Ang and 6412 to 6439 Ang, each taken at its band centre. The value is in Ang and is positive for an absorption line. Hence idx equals 1.4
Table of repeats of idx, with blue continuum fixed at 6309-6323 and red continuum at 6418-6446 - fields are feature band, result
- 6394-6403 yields 0.28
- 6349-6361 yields 0.32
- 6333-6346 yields -0.14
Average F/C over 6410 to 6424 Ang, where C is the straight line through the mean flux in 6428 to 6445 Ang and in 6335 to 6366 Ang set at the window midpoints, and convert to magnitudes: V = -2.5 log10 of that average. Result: 0.03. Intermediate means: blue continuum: 7.35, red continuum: 8.47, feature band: 7.98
